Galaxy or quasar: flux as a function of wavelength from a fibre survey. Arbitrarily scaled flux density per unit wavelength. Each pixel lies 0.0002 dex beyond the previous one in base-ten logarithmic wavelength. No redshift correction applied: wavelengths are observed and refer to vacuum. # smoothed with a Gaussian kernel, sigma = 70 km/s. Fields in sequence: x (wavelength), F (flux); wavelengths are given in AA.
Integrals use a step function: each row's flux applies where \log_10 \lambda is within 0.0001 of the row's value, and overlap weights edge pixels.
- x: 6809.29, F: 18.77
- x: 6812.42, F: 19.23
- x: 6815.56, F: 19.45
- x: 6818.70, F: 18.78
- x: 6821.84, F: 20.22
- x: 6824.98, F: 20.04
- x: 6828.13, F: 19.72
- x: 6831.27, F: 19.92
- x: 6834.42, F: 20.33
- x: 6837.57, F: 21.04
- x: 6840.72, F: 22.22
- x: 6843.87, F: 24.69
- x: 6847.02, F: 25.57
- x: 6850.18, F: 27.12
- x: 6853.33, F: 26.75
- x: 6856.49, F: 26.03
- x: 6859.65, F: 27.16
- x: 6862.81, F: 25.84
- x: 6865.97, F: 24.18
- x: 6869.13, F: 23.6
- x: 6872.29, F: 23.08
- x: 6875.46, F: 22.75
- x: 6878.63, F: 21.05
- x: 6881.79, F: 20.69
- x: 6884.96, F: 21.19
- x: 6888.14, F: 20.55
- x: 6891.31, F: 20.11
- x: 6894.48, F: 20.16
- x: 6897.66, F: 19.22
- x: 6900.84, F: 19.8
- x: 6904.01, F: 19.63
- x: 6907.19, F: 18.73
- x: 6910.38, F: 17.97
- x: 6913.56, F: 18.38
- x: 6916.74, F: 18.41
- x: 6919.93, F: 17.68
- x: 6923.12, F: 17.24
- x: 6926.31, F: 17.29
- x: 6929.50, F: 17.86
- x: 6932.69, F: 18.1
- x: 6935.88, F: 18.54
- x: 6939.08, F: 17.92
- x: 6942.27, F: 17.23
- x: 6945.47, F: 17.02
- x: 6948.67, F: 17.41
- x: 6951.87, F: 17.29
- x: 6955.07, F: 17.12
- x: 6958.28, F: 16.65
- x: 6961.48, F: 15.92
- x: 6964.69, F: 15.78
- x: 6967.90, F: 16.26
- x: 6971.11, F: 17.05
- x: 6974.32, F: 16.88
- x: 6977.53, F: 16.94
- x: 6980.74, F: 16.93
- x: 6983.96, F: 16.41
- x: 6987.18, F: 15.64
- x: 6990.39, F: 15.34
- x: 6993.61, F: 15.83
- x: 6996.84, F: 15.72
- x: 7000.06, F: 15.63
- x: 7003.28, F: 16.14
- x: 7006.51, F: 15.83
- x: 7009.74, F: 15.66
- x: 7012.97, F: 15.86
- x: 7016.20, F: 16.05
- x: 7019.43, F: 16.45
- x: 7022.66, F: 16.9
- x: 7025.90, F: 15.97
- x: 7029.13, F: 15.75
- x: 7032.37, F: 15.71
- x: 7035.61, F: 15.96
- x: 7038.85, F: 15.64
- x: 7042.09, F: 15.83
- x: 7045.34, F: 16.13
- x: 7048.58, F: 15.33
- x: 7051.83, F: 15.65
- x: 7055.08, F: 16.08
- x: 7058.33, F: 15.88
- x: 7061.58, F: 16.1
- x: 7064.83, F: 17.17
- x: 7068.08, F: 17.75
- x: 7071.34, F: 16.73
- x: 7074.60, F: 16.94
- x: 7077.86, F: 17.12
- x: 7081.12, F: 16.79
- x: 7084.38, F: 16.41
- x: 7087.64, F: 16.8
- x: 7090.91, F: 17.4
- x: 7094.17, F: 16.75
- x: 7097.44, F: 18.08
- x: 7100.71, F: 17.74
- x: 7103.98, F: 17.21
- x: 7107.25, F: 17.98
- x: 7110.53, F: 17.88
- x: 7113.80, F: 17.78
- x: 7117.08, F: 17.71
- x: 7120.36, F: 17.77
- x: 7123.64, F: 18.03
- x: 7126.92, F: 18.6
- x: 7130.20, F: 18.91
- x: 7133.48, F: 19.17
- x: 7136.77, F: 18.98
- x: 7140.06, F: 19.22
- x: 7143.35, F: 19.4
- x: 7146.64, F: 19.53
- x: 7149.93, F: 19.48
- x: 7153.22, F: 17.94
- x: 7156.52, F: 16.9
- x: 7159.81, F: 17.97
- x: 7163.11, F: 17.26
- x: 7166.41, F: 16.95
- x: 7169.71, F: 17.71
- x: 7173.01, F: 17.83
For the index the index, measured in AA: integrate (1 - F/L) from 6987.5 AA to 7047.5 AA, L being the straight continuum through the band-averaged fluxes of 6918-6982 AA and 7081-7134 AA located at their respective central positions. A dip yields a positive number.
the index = 5.2 AA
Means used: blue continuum 17.2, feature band 15.9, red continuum 17.7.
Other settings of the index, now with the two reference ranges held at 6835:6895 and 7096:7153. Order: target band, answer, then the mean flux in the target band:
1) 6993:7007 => 3.34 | 15.8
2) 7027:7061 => 7.07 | 15.8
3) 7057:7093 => 4.71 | 16.8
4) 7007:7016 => 2.08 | 15.8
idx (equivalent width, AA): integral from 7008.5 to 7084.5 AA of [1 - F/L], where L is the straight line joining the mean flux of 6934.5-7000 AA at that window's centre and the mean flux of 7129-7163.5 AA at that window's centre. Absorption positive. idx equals 5.6 AA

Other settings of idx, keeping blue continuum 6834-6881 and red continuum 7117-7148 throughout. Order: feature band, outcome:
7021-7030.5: 2.11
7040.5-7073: 6.38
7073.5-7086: 1.89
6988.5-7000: 3.13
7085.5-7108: 2.42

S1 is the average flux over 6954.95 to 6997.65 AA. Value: 16.3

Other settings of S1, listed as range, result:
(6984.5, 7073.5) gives 16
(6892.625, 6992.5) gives 17.5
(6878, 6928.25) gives 19.2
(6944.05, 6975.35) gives 16.7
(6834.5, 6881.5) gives 24.1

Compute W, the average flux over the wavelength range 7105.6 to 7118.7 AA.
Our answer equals 17.8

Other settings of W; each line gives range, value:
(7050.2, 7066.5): 16.2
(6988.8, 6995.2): 15.6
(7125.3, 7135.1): 18.9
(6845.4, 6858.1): 26.4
